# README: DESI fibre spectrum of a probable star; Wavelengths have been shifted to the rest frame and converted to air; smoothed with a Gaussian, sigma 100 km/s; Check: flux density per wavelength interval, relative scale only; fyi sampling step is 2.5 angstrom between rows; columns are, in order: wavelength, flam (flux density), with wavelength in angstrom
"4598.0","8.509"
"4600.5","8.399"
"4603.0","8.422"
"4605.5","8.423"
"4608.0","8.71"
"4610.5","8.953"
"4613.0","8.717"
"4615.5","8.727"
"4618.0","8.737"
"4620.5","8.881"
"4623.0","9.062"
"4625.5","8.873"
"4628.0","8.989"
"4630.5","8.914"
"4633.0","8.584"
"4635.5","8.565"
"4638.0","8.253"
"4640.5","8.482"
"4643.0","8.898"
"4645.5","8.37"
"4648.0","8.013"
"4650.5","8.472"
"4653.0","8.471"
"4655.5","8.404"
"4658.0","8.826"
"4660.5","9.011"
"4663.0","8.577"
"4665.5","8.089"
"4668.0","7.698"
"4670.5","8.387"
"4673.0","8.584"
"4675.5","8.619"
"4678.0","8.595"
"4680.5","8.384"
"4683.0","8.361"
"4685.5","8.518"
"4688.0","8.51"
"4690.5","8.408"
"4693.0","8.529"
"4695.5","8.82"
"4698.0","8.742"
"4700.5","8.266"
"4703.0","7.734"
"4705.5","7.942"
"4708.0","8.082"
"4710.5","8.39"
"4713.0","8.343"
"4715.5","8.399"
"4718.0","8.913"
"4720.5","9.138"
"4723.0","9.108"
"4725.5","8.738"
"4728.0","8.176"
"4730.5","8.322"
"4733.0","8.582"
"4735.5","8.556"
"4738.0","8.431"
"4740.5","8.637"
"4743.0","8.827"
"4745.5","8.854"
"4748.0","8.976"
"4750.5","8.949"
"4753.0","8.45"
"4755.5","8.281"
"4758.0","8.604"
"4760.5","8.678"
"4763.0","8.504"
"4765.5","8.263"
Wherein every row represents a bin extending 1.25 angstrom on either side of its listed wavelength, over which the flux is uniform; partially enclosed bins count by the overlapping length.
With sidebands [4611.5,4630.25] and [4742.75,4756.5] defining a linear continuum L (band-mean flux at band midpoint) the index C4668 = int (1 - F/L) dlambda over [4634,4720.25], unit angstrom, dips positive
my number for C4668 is 3.5 angstrom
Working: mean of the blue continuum 8.86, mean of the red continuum 8.72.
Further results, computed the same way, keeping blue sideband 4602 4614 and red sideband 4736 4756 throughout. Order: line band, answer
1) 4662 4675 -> 0.6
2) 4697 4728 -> 0.7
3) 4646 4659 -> 0.4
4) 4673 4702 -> 0.5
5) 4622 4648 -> 0.0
